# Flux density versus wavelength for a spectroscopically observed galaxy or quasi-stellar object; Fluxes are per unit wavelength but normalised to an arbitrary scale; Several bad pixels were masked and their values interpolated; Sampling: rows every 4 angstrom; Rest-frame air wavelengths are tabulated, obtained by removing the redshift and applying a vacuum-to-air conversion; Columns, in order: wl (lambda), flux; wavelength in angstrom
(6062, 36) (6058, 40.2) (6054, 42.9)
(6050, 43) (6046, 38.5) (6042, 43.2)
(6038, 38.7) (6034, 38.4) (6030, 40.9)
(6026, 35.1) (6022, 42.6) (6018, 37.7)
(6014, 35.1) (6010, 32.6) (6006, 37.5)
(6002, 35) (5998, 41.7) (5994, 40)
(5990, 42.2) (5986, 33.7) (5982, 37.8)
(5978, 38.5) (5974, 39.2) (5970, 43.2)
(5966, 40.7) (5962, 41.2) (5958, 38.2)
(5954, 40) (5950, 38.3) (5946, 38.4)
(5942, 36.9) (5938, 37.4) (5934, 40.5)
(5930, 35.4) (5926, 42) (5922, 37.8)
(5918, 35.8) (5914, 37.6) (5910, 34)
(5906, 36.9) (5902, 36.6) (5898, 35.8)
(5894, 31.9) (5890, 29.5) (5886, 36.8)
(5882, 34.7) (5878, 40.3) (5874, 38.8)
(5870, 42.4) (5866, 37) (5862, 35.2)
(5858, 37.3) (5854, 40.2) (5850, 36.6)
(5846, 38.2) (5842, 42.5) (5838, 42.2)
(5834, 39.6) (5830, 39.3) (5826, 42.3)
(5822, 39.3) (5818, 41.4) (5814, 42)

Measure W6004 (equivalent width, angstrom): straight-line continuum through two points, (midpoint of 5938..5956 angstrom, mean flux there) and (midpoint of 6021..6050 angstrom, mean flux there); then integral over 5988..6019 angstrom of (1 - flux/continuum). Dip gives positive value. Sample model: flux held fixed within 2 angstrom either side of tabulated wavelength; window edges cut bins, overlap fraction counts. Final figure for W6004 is 1.2 angstrom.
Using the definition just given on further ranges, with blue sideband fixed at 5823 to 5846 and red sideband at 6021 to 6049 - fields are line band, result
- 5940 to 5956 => 0.7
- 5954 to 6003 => 0.7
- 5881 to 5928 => 5.4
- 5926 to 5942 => 0.8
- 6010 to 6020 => 1.0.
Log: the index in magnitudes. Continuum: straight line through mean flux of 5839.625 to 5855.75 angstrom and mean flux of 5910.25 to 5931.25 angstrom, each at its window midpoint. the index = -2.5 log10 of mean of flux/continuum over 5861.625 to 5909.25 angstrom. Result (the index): 0.062 mag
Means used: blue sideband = 39.4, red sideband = 37.5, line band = 36.3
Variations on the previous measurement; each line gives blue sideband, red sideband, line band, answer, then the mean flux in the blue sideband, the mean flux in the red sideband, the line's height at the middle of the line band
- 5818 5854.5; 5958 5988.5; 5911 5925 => 0.07 mag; 40.1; 39.2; 39.5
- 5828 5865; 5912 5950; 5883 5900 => 0.15 mag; 39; 38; 38.4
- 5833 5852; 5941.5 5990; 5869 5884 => 0.02 mag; 39.8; 39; 39.6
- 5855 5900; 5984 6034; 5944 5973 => -0.07 mag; 36.4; 37.9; 37.3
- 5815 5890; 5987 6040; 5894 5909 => 0.09 mag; 38.9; 38.2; 38.7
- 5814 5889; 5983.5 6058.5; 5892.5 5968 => 0.04 mag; 39.1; 38.9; 39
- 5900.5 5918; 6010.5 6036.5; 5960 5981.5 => -0.09 mag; 36.2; 38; 37.2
